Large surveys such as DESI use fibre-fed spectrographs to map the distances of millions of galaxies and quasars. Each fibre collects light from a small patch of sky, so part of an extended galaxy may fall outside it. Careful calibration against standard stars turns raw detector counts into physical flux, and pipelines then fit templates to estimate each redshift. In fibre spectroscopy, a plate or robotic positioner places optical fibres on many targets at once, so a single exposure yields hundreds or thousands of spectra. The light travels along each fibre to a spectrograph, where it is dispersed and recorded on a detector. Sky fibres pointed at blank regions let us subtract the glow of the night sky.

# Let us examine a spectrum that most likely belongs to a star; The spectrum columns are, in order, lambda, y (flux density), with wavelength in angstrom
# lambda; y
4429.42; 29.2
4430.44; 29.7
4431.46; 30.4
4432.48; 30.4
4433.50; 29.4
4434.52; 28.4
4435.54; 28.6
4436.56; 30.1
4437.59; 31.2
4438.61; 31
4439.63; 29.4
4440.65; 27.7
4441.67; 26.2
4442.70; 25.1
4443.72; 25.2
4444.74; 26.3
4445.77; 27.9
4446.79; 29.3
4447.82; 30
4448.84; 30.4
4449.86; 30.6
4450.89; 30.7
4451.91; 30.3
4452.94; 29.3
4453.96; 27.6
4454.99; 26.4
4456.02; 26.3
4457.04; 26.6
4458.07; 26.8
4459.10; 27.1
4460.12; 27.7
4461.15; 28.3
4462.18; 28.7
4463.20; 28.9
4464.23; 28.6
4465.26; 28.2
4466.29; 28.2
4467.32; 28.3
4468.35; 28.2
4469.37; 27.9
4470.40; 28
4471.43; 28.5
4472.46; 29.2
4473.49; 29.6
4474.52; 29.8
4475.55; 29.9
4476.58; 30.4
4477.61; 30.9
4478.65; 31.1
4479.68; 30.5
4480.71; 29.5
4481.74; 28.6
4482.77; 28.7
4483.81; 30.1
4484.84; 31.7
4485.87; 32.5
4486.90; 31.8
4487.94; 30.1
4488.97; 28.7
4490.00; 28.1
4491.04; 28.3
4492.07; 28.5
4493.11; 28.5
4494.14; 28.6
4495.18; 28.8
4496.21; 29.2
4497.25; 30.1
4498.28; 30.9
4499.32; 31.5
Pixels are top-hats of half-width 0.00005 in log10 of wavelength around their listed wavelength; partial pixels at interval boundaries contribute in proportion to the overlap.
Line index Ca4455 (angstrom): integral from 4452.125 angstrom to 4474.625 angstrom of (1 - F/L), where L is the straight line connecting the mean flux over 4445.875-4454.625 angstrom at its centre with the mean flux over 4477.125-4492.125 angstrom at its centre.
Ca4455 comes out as 1.3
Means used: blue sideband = 29.6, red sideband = 30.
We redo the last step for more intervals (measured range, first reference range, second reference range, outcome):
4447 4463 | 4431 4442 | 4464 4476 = 0.30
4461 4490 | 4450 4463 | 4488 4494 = -1.12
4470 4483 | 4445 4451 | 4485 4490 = 0.30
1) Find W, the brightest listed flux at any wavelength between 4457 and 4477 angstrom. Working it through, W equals 30.4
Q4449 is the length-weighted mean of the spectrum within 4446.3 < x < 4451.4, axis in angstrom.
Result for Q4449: 30.2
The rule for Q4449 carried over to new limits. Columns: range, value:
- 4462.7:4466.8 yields 28.4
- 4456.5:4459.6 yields 26.8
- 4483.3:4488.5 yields 31.2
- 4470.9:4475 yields 29.3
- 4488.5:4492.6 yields 28.4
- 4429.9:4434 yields 30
